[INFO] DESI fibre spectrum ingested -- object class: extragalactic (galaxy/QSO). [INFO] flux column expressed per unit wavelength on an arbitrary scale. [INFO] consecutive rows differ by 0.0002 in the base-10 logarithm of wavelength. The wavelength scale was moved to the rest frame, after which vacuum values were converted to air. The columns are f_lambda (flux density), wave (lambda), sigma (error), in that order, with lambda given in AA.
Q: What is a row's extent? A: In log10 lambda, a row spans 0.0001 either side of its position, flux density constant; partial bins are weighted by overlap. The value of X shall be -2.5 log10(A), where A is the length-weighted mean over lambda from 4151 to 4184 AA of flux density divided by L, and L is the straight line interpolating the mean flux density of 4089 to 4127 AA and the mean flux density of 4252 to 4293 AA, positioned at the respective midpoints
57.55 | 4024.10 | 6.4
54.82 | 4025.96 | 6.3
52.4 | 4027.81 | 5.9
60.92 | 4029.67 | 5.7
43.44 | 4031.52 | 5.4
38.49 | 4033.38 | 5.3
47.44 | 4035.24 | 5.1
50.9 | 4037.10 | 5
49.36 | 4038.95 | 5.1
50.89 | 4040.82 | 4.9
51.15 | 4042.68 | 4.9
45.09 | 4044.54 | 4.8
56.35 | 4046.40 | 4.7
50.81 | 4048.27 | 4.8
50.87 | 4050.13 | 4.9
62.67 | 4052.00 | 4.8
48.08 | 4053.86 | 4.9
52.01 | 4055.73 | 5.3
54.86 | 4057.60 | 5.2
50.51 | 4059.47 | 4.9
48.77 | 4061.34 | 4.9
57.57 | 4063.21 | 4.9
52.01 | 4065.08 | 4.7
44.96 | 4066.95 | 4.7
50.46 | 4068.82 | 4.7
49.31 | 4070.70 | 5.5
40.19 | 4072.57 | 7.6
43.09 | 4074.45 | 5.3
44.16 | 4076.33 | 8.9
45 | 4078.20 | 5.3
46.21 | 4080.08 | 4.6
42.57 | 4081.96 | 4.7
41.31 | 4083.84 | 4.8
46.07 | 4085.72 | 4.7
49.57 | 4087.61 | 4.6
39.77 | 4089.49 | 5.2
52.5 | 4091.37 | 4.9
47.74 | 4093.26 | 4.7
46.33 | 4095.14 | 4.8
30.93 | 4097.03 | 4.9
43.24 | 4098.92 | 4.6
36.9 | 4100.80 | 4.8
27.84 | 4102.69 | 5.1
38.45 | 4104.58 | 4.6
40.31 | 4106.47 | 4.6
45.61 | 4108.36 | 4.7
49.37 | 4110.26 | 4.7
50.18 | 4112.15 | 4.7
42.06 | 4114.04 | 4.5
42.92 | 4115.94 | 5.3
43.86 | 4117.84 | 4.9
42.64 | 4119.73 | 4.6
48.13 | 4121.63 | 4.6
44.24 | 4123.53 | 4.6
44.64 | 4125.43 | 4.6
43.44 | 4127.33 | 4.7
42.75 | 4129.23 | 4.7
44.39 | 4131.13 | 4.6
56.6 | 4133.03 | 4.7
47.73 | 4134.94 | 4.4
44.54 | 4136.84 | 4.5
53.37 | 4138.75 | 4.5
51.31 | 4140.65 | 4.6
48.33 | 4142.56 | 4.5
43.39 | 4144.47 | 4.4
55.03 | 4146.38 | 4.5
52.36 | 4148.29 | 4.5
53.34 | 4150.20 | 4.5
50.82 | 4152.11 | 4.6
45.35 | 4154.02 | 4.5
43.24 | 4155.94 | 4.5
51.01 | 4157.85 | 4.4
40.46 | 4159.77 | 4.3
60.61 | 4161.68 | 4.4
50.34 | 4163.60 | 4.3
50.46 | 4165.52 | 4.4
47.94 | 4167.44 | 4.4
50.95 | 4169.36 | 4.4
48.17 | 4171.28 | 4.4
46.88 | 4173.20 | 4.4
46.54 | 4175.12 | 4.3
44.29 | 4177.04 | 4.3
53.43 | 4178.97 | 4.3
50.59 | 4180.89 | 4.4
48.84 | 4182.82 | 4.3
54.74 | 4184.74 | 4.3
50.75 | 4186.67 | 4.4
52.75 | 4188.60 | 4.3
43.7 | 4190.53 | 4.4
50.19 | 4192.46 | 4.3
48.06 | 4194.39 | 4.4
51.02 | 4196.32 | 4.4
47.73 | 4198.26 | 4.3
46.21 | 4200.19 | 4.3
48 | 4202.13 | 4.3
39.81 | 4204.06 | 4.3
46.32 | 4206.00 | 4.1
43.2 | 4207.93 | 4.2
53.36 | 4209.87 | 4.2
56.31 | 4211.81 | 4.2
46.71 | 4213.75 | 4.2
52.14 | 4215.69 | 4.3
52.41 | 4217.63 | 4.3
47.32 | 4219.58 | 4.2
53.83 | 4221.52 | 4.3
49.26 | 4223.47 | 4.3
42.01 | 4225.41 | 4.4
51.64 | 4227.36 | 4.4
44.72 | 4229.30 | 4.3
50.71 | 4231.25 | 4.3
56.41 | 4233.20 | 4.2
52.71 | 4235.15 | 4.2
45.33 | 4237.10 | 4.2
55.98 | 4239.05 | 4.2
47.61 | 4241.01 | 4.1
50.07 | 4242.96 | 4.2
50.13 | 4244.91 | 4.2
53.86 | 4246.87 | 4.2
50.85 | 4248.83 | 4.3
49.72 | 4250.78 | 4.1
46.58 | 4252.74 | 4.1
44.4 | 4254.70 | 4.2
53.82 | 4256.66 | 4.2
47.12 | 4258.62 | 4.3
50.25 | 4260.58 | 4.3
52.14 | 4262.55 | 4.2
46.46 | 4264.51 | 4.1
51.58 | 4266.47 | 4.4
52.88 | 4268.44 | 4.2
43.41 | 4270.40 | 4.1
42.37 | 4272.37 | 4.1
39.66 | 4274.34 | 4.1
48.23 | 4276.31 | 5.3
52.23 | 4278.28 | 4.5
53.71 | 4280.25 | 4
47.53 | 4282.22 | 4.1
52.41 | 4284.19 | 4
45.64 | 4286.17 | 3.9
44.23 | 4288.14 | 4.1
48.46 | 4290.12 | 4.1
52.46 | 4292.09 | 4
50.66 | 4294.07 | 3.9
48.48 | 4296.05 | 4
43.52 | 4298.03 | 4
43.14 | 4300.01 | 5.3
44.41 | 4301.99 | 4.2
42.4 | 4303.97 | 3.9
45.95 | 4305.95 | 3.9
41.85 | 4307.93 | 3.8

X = -0.092 mag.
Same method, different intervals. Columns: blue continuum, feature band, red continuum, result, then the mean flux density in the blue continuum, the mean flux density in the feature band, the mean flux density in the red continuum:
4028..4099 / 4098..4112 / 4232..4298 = 0.18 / 48.1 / 40.8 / 49.2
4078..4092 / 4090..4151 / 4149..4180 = 0.04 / 45.2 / 45.4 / 49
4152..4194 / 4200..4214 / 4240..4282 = 0.03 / 49.1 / 47.6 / 48.9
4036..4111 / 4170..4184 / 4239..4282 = -0.01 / 46.8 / 48.6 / 49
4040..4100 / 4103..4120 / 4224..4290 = 0.11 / 47.9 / 43.4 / 49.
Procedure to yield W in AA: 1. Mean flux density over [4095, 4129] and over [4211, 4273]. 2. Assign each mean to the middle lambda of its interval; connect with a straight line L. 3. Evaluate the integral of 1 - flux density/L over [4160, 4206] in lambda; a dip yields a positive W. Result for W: -2.72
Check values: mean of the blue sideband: 42.2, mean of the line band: 49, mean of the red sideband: 49.7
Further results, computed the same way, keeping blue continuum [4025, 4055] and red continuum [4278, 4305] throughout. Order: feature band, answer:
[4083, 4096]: 1.0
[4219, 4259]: -1.2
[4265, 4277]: 0.4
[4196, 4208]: 0.7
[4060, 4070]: 0.0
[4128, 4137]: 0.4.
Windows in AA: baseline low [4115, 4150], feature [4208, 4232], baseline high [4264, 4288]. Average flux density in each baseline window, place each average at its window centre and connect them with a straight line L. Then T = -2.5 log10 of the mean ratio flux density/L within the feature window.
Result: -0.05 mag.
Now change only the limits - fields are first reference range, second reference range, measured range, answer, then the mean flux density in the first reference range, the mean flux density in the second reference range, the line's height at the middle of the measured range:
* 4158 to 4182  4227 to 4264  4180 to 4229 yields 0.014 mag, 49.3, 50.1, 49.7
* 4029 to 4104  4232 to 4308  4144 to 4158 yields -0.038 mag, 47.2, 48.5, 47.7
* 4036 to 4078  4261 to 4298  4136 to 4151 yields -0.017 mag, 50.1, 48.4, 49.4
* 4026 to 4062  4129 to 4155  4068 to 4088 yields 0.120 mag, 50.9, 49.4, 50.4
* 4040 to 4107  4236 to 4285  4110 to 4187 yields -0.014 mag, 46.6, 49.1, 47.6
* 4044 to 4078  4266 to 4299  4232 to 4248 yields -0.067 mag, 50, 48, 48.4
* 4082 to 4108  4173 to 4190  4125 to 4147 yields -0.054 mag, 41.7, 49.9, 45.6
